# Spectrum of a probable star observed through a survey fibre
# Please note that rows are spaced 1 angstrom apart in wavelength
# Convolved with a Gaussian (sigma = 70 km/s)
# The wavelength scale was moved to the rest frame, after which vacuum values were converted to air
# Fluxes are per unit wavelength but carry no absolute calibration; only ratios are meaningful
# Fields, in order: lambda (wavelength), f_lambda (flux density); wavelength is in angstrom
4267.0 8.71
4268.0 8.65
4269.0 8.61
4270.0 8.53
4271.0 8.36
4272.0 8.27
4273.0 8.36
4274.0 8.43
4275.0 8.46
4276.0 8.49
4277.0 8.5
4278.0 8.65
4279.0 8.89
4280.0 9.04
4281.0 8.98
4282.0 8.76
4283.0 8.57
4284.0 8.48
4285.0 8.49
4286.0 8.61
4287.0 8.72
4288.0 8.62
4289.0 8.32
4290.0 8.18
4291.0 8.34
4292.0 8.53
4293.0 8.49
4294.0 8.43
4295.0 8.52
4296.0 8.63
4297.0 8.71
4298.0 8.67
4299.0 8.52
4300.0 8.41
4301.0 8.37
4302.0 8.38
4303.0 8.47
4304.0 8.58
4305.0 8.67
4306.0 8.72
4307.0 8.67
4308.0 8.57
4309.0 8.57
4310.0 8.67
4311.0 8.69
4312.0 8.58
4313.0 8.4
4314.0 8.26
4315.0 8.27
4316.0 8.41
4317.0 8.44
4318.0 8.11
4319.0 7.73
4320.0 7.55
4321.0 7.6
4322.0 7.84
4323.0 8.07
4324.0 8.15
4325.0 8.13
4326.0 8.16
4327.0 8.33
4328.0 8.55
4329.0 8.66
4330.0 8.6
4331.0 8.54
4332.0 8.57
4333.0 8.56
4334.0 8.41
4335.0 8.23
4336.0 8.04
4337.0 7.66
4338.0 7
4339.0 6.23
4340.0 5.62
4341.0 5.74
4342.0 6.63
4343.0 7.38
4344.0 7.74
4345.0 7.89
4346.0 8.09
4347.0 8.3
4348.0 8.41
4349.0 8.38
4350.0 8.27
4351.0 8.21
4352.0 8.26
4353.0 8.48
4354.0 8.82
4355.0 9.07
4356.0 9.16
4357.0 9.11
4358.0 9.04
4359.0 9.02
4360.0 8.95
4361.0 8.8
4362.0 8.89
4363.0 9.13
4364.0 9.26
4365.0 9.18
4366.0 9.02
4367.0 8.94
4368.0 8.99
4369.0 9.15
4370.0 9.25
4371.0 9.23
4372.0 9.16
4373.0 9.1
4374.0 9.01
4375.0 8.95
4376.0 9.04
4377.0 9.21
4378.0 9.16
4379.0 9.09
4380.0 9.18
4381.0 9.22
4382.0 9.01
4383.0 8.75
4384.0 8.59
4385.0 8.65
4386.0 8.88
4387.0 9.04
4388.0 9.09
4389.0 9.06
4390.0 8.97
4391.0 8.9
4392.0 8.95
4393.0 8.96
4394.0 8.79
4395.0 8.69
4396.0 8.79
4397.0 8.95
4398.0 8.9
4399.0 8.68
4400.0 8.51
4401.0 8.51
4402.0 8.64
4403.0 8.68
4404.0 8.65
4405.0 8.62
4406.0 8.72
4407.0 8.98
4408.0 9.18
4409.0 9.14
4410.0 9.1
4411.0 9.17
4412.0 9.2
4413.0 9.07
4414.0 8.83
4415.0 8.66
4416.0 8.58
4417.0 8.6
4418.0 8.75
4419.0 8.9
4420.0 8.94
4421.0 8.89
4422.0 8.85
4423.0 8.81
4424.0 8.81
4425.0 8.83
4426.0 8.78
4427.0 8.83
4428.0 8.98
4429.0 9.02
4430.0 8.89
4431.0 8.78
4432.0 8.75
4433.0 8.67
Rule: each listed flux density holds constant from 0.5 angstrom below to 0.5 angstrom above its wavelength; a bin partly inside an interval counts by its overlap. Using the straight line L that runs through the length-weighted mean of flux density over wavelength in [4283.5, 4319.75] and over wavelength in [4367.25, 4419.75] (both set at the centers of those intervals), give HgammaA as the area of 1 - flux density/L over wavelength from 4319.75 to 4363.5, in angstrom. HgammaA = 2.6 angstrom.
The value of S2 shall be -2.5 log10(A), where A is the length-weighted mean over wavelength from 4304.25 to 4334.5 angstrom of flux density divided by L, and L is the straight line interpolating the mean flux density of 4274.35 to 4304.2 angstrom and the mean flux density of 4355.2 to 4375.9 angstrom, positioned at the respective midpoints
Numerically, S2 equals 0.05 mag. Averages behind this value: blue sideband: 8.56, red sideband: 9.07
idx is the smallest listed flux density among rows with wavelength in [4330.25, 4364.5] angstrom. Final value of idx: 5.62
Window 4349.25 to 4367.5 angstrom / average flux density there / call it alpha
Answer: 8.86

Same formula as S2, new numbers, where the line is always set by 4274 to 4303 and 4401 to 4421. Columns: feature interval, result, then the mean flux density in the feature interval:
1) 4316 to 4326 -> 0.08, 7.99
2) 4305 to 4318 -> 0.01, 8.51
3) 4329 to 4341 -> 0.13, 7.72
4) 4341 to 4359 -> 0.06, 8.26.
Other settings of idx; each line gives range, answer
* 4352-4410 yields 8.26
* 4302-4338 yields 7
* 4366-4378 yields 8.94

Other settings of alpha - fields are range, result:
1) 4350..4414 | 8.93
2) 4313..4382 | 8.41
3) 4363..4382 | 9.12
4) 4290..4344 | 8.15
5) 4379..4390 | 8.95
